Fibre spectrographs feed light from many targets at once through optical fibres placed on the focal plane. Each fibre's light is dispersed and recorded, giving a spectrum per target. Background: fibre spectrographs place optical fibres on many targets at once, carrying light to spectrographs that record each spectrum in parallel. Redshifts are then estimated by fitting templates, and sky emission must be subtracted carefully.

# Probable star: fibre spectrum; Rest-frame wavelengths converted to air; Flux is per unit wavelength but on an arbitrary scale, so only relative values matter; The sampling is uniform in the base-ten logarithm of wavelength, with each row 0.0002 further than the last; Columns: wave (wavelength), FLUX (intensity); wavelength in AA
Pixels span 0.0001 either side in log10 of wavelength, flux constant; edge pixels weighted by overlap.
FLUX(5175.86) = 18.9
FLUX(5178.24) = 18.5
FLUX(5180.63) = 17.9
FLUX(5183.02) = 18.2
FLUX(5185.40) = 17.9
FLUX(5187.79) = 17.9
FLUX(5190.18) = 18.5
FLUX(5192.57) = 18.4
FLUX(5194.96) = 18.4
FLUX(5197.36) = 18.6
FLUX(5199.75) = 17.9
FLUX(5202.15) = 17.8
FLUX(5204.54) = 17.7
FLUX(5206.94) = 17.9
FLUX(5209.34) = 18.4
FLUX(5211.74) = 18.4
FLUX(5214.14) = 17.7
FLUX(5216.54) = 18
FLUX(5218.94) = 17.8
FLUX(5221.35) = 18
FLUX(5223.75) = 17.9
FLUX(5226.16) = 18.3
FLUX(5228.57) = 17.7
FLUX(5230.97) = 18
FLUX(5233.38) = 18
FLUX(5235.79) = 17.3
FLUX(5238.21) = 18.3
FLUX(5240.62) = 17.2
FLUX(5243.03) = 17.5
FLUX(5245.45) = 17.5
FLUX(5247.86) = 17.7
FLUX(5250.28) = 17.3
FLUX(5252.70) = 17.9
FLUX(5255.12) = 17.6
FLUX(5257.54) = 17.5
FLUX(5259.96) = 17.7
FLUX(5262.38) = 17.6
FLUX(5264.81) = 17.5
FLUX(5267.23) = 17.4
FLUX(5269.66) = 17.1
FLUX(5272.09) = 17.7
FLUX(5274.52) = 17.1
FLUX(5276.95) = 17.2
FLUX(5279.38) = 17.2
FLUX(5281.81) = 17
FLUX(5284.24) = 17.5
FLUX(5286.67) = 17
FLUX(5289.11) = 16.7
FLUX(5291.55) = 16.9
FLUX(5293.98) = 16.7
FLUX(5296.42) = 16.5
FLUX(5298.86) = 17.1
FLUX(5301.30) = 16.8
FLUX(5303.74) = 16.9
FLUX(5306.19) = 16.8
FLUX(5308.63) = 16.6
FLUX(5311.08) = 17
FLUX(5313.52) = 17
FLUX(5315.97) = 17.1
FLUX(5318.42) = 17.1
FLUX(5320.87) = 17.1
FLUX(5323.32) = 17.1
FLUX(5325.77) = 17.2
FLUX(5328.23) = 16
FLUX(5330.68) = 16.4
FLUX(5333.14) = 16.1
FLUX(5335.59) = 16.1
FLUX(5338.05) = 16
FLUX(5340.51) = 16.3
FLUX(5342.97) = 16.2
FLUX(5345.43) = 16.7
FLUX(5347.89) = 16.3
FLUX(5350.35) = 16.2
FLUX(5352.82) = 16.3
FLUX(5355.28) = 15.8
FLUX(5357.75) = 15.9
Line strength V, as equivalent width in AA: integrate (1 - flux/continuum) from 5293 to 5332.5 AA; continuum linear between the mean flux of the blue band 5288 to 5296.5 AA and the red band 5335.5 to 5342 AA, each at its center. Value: -0.9 AA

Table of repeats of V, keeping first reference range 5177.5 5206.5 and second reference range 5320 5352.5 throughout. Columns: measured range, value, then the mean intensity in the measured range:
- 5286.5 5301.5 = 0.1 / 16.8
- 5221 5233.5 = -0.2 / 18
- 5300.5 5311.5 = 0.0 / 16.8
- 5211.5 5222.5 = -0.1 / 17.9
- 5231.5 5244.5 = -0.1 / 17.7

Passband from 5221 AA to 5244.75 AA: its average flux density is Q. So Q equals 17.8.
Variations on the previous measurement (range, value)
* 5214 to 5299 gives 17.5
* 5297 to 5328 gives 16.9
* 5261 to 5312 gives 17.1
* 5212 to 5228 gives 18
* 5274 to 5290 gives 17.1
